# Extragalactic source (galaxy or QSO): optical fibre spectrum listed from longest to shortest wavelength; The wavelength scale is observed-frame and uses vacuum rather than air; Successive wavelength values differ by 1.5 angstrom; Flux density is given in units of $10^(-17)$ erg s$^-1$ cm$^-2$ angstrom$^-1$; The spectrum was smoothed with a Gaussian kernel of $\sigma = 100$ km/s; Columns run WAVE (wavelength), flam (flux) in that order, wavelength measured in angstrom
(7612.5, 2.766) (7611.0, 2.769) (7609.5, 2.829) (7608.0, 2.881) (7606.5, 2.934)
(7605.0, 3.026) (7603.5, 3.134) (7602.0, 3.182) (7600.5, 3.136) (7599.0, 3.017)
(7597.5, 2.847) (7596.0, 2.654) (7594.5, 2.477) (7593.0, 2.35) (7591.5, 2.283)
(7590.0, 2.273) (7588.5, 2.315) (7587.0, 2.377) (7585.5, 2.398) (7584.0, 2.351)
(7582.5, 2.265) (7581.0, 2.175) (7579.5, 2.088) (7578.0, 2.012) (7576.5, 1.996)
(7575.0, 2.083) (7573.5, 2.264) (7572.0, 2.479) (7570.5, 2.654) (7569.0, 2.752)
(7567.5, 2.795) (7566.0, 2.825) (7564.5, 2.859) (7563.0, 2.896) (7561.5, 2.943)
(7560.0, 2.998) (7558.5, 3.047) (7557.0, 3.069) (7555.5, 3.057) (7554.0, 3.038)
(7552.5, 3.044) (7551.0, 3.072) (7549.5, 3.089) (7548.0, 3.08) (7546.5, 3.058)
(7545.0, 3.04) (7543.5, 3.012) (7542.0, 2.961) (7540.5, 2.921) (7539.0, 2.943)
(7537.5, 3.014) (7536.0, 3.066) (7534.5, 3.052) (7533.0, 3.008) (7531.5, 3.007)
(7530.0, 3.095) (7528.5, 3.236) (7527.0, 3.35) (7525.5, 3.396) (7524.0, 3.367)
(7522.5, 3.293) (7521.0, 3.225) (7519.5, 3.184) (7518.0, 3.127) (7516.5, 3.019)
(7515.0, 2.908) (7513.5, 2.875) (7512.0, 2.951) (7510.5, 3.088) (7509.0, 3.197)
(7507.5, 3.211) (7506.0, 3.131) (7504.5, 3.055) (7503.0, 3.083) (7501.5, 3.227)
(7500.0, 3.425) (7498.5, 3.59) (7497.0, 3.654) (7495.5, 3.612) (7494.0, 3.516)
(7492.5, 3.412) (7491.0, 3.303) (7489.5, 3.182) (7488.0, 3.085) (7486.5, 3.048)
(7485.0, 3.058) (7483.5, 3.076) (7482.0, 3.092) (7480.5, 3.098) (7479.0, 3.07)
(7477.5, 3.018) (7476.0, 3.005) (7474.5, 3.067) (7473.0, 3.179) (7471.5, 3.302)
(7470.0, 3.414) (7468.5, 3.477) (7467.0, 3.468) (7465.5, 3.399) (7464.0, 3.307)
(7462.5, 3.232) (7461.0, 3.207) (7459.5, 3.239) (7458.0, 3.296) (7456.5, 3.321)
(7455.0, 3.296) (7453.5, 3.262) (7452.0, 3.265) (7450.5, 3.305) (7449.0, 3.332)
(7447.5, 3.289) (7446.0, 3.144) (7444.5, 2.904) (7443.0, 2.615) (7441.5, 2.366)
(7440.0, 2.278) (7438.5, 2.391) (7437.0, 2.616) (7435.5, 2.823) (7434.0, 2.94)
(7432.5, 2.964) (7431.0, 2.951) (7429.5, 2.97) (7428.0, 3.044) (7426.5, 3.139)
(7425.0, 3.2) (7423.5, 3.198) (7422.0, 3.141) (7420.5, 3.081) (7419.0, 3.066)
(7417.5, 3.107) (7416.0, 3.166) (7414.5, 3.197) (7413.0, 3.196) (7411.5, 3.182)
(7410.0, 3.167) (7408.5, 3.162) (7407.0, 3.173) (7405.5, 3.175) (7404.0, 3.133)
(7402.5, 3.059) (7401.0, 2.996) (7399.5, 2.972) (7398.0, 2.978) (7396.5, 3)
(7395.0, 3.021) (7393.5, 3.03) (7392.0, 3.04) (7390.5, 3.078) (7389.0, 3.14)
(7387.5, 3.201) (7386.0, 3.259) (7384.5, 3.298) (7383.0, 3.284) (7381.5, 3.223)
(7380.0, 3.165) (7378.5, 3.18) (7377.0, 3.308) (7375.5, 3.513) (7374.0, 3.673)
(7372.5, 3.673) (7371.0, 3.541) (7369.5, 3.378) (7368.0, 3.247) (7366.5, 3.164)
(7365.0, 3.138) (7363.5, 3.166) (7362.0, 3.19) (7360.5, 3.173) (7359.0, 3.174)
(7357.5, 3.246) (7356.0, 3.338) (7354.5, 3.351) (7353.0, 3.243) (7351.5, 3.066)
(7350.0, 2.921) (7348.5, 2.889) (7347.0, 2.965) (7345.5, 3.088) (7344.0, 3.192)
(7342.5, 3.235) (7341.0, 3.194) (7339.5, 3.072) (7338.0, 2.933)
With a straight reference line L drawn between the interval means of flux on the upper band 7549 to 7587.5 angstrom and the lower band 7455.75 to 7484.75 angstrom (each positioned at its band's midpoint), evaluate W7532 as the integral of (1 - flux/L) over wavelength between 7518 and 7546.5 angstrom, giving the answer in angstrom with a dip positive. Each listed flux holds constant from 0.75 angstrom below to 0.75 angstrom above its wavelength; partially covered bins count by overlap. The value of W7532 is -2.65 angstrom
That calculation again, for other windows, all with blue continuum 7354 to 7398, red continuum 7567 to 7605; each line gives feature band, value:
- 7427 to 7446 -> 1.7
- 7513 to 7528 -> -2.5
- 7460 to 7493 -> -3.6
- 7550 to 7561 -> -1.8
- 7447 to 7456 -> -1.0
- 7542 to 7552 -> -1.6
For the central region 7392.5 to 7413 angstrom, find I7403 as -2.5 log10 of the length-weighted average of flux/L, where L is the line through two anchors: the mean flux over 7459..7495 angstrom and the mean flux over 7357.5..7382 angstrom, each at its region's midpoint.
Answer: 0.067 mag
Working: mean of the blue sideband 3.31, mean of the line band 3.08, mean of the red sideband 3.22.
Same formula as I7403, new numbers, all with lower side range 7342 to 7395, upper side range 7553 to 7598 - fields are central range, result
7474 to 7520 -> -0.134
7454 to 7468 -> -0.135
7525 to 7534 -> -0.174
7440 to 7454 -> -0.015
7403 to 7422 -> -0.025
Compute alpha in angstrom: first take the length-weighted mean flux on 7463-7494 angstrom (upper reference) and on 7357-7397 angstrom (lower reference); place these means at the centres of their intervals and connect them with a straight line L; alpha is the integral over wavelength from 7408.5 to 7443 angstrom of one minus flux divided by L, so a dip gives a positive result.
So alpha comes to 2.9 angstrom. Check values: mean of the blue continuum 3.24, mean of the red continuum 3.21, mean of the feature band 2.96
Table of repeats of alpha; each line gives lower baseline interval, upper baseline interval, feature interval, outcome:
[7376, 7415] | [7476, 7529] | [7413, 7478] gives 1.6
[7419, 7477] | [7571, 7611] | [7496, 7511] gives -2.1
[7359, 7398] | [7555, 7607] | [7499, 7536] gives -4.3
